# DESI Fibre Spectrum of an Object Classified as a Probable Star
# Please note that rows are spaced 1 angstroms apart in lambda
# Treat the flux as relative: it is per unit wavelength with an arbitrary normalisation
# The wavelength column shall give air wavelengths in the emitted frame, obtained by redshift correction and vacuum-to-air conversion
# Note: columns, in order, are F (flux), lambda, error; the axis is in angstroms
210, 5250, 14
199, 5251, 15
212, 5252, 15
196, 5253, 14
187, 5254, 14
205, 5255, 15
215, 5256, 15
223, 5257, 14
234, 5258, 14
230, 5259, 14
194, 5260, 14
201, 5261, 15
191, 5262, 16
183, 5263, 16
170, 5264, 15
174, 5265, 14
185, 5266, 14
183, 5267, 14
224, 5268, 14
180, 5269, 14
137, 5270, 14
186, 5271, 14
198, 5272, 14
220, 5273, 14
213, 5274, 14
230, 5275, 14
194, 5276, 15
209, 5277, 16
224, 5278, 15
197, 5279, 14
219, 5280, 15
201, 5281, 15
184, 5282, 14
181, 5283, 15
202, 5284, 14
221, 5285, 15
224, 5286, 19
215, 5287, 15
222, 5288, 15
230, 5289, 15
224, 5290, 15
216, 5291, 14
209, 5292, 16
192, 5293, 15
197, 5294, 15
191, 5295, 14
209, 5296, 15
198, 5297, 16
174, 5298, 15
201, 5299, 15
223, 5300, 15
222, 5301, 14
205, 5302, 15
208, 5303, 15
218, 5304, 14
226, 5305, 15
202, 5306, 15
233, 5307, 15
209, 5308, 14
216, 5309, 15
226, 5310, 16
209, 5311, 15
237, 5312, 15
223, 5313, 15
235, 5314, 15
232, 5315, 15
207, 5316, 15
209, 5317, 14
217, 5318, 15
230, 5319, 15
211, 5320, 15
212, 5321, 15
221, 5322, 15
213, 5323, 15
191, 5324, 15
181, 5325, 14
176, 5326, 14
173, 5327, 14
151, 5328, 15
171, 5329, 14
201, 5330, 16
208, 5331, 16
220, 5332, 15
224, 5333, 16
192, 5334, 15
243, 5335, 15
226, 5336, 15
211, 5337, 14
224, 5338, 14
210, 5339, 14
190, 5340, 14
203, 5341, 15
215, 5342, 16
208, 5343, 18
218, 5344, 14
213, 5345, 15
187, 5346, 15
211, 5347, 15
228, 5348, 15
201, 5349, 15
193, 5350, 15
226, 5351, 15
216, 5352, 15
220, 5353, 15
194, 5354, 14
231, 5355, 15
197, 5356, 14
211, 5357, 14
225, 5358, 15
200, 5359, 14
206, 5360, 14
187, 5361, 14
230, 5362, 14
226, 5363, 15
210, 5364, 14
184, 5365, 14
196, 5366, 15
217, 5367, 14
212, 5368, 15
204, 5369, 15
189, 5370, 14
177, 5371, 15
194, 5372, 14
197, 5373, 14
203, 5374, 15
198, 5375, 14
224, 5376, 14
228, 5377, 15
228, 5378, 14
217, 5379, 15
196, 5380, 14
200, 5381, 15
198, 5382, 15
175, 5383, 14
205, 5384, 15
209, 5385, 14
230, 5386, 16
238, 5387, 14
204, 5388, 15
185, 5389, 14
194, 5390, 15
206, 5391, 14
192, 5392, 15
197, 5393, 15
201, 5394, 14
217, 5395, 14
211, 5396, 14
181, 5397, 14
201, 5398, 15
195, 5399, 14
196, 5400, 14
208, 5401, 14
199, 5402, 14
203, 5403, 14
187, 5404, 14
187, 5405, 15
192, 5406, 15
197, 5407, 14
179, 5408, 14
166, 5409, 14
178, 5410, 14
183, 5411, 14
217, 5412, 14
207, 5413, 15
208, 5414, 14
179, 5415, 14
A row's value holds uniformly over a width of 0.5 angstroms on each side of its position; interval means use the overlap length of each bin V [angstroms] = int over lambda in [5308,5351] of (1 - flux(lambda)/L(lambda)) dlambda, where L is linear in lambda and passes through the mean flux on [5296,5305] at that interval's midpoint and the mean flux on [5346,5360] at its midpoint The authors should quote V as 0.05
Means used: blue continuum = 207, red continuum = 211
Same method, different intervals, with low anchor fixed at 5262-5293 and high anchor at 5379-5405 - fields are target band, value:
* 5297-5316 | -1.4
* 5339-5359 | -0.8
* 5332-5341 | -0.6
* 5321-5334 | 0.4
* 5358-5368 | -0.3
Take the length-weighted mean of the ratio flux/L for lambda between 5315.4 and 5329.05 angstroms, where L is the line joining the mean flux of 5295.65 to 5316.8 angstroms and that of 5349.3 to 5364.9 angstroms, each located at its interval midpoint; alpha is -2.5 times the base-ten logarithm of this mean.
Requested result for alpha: 0.08 mag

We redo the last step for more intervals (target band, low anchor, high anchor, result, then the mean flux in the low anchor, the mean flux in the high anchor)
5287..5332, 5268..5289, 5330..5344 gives 0.002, 204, 213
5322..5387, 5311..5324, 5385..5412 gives 0.018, 219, 198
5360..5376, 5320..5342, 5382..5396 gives 0.006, 202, 204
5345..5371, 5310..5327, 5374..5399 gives 0.003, 212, 205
